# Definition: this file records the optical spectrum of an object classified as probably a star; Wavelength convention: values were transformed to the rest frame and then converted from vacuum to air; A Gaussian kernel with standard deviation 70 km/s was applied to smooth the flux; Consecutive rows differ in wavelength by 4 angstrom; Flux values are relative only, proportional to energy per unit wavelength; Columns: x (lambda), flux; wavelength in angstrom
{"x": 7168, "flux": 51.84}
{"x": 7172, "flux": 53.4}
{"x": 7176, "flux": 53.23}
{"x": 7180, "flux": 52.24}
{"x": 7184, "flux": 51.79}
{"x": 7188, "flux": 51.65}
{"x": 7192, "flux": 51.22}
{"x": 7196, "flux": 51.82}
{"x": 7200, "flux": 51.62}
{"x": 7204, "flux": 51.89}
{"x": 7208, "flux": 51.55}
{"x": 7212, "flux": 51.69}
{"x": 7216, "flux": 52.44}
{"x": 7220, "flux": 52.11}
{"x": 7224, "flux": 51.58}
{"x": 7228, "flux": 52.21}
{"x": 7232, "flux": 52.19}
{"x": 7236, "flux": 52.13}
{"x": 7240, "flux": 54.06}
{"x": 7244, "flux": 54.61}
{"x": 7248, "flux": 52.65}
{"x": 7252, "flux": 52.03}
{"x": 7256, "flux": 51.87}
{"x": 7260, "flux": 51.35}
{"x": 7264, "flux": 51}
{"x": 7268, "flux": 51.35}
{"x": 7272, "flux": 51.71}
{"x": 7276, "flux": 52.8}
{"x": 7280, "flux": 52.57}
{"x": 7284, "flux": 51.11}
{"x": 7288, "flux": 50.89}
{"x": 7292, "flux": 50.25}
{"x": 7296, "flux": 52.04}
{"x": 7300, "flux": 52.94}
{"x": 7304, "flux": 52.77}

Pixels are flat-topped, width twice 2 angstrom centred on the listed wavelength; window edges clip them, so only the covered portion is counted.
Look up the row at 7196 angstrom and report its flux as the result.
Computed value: 51.82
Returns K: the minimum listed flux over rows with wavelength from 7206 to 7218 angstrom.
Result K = 51.55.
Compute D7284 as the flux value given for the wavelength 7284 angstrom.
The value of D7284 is 51.11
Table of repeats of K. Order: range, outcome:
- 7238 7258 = 51.87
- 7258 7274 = 51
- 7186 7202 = 51.22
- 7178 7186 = 51.79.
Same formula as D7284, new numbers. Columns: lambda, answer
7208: 51.55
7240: 54.06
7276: 52.8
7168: 51.84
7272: 51.71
